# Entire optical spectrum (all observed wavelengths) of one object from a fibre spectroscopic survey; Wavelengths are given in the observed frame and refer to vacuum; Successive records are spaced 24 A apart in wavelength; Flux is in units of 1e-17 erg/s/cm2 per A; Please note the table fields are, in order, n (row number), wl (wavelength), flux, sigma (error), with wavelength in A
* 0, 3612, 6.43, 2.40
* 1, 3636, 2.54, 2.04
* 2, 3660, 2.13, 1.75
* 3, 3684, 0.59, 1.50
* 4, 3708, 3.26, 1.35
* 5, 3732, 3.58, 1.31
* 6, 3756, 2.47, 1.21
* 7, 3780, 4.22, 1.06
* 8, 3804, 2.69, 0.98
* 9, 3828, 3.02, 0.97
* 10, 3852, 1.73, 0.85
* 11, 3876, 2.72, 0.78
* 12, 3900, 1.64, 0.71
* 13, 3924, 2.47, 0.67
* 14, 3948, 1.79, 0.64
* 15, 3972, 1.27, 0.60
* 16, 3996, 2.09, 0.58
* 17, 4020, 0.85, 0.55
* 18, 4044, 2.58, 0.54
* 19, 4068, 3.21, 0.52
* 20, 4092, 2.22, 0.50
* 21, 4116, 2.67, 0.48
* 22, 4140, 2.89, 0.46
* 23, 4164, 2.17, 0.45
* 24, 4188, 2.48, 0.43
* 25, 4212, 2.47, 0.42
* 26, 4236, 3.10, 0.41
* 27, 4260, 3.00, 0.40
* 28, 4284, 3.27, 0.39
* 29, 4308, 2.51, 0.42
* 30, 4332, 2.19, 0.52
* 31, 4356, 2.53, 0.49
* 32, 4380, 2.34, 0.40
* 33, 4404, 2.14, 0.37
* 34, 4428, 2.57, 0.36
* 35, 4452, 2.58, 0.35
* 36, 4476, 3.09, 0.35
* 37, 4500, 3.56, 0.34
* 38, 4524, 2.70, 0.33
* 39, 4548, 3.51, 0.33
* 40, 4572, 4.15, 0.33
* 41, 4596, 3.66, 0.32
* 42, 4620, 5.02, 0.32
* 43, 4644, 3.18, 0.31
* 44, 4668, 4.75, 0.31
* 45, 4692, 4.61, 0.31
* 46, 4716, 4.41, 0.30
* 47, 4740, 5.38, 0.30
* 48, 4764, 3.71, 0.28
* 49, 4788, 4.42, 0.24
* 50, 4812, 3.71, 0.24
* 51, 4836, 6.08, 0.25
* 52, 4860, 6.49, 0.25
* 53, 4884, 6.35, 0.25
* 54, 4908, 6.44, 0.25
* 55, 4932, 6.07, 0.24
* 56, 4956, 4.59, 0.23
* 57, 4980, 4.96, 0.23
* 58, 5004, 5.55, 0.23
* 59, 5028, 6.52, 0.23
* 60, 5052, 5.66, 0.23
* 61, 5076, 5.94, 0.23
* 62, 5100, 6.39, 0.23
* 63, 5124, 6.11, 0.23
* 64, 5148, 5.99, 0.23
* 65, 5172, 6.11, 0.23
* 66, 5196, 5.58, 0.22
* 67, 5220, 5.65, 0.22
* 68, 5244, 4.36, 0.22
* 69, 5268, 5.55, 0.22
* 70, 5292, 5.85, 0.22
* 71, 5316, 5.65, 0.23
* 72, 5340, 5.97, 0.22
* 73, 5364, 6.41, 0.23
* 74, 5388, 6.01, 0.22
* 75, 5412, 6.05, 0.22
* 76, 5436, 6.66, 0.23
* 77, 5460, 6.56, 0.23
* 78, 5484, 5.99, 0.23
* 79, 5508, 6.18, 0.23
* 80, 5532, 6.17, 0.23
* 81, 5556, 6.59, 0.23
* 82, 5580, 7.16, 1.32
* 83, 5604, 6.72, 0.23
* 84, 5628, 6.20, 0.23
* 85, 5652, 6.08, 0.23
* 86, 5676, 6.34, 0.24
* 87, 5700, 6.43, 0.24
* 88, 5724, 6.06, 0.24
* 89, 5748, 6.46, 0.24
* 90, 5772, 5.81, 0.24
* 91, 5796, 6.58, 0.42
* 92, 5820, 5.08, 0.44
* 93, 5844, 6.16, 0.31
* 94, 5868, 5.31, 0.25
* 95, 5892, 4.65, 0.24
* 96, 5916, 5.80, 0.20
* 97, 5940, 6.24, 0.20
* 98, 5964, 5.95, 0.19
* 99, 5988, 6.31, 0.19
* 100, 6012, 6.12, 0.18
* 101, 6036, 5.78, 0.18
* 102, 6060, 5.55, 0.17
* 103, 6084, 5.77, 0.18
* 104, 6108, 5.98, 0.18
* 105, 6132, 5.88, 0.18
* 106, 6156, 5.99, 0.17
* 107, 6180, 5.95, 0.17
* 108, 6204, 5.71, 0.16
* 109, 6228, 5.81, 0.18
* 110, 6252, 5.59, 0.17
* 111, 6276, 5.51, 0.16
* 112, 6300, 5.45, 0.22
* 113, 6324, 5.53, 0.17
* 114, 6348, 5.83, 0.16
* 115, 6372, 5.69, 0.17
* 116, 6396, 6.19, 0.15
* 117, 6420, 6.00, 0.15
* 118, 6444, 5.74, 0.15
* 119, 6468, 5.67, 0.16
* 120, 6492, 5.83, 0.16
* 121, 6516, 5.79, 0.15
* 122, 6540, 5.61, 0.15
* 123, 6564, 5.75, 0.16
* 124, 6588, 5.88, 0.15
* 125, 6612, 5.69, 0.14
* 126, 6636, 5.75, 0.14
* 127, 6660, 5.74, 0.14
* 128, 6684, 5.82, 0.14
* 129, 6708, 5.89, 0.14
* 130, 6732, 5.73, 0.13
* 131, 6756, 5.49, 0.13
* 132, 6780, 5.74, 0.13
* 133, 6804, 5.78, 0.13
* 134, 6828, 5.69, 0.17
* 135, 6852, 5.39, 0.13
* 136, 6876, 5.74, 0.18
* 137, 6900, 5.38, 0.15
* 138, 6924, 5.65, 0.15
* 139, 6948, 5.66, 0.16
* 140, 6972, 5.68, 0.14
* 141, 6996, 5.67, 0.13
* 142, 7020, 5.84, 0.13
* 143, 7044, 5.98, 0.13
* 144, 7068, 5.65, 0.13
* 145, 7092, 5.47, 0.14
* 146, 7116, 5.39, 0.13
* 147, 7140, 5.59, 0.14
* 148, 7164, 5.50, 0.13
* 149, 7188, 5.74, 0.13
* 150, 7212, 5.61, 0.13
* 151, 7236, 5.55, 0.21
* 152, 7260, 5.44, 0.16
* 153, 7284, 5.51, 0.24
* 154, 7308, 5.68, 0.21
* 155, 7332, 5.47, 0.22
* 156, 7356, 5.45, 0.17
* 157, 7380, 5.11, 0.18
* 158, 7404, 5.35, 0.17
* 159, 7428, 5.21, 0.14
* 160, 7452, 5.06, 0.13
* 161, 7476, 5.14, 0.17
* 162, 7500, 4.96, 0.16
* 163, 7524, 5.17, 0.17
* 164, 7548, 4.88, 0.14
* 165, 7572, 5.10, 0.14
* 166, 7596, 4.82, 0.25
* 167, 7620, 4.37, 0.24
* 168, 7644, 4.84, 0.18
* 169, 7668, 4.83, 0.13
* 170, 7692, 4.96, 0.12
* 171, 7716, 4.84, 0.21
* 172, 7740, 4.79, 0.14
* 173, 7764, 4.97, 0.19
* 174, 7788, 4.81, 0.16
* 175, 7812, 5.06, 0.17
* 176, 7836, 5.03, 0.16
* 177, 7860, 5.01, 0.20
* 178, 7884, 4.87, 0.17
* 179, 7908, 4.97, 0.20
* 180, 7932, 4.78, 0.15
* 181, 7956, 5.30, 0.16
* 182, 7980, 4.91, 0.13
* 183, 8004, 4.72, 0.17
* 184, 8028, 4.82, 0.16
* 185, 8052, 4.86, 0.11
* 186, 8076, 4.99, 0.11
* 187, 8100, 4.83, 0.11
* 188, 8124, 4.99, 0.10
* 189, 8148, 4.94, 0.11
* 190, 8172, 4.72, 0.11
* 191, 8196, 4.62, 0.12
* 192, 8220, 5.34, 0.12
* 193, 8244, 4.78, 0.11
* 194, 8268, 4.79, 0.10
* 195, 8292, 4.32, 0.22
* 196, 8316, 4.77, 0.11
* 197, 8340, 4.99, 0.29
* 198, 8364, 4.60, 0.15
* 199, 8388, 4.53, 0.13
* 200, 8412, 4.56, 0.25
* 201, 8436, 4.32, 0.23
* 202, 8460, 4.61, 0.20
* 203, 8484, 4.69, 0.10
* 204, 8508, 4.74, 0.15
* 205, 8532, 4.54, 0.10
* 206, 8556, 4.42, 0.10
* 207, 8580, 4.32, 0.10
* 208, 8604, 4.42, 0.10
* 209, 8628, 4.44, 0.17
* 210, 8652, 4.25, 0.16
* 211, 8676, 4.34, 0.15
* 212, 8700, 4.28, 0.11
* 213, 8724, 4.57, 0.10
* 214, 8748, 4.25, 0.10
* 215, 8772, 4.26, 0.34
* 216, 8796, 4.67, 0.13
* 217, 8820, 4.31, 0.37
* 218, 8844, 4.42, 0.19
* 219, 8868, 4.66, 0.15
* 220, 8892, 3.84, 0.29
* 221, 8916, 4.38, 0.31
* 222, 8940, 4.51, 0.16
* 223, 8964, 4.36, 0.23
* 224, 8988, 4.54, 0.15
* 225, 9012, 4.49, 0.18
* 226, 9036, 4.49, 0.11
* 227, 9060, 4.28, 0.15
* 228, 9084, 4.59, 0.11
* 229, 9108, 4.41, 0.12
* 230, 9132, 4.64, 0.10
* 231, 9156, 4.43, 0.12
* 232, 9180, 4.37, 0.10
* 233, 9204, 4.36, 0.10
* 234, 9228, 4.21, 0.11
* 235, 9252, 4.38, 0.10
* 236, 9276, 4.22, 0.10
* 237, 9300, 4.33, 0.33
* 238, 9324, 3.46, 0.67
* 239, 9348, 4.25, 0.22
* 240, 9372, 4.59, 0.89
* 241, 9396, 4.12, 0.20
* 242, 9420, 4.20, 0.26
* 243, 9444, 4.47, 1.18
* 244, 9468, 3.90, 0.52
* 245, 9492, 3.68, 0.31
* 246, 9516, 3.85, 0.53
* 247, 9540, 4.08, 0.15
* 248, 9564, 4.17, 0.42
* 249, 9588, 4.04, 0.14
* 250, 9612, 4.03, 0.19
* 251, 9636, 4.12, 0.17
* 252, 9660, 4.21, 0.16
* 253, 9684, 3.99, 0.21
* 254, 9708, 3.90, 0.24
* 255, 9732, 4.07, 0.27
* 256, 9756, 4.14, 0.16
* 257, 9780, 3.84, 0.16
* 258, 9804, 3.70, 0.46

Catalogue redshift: 0.21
